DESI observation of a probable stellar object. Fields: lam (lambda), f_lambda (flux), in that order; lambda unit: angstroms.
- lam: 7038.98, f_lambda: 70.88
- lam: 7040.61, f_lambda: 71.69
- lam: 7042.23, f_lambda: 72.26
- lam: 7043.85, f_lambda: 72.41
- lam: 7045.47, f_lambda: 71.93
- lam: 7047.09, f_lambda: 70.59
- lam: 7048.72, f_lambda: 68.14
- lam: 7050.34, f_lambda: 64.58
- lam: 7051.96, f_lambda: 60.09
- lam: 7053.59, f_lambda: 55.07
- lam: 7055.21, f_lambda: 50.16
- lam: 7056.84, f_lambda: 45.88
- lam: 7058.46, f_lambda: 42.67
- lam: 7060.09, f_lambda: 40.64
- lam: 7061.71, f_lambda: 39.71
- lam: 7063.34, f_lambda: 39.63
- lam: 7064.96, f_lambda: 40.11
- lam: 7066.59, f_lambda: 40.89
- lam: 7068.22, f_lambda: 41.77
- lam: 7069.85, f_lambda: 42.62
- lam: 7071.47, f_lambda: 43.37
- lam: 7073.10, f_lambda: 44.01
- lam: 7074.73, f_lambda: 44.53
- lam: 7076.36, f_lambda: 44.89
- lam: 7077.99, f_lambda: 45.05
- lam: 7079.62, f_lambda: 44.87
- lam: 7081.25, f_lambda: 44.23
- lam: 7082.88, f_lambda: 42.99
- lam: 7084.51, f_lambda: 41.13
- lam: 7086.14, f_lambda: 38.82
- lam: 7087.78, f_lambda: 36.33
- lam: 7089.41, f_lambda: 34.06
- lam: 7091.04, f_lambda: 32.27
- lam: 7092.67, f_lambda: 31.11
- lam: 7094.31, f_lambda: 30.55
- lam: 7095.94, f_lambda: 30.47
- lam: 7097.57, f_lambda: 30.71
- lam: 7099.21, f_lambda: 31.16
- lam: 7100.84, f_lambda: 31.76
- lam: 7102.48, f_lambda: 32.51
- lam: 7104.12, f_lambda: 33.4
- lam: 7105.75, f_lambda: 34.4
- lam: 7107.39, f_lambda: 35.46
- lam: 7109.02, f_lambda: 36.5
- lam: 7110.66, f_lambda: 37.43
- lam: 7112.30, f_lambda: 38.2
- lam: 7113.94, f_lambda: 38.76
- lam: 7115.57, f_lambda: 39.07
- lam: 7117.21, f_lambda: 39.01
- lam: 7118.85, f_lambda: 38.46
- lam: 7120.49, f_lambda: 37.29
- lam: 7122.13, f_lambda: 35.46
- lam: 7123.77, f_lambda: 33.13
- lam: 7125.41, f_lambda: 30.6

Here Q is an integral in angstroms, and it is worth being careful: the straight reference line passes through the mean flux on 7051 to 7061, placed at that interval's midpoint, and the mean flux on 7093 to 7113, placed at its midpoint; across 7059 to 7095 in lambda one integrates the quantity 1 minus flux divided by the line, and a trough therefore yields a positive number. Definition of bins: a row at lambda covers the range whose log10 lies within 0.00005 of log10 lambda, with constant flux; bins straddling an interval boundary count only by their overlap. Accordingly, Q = 1.6 angstroms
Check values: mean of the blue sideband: 49.2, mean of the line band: 40.2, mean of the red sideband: 33.5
